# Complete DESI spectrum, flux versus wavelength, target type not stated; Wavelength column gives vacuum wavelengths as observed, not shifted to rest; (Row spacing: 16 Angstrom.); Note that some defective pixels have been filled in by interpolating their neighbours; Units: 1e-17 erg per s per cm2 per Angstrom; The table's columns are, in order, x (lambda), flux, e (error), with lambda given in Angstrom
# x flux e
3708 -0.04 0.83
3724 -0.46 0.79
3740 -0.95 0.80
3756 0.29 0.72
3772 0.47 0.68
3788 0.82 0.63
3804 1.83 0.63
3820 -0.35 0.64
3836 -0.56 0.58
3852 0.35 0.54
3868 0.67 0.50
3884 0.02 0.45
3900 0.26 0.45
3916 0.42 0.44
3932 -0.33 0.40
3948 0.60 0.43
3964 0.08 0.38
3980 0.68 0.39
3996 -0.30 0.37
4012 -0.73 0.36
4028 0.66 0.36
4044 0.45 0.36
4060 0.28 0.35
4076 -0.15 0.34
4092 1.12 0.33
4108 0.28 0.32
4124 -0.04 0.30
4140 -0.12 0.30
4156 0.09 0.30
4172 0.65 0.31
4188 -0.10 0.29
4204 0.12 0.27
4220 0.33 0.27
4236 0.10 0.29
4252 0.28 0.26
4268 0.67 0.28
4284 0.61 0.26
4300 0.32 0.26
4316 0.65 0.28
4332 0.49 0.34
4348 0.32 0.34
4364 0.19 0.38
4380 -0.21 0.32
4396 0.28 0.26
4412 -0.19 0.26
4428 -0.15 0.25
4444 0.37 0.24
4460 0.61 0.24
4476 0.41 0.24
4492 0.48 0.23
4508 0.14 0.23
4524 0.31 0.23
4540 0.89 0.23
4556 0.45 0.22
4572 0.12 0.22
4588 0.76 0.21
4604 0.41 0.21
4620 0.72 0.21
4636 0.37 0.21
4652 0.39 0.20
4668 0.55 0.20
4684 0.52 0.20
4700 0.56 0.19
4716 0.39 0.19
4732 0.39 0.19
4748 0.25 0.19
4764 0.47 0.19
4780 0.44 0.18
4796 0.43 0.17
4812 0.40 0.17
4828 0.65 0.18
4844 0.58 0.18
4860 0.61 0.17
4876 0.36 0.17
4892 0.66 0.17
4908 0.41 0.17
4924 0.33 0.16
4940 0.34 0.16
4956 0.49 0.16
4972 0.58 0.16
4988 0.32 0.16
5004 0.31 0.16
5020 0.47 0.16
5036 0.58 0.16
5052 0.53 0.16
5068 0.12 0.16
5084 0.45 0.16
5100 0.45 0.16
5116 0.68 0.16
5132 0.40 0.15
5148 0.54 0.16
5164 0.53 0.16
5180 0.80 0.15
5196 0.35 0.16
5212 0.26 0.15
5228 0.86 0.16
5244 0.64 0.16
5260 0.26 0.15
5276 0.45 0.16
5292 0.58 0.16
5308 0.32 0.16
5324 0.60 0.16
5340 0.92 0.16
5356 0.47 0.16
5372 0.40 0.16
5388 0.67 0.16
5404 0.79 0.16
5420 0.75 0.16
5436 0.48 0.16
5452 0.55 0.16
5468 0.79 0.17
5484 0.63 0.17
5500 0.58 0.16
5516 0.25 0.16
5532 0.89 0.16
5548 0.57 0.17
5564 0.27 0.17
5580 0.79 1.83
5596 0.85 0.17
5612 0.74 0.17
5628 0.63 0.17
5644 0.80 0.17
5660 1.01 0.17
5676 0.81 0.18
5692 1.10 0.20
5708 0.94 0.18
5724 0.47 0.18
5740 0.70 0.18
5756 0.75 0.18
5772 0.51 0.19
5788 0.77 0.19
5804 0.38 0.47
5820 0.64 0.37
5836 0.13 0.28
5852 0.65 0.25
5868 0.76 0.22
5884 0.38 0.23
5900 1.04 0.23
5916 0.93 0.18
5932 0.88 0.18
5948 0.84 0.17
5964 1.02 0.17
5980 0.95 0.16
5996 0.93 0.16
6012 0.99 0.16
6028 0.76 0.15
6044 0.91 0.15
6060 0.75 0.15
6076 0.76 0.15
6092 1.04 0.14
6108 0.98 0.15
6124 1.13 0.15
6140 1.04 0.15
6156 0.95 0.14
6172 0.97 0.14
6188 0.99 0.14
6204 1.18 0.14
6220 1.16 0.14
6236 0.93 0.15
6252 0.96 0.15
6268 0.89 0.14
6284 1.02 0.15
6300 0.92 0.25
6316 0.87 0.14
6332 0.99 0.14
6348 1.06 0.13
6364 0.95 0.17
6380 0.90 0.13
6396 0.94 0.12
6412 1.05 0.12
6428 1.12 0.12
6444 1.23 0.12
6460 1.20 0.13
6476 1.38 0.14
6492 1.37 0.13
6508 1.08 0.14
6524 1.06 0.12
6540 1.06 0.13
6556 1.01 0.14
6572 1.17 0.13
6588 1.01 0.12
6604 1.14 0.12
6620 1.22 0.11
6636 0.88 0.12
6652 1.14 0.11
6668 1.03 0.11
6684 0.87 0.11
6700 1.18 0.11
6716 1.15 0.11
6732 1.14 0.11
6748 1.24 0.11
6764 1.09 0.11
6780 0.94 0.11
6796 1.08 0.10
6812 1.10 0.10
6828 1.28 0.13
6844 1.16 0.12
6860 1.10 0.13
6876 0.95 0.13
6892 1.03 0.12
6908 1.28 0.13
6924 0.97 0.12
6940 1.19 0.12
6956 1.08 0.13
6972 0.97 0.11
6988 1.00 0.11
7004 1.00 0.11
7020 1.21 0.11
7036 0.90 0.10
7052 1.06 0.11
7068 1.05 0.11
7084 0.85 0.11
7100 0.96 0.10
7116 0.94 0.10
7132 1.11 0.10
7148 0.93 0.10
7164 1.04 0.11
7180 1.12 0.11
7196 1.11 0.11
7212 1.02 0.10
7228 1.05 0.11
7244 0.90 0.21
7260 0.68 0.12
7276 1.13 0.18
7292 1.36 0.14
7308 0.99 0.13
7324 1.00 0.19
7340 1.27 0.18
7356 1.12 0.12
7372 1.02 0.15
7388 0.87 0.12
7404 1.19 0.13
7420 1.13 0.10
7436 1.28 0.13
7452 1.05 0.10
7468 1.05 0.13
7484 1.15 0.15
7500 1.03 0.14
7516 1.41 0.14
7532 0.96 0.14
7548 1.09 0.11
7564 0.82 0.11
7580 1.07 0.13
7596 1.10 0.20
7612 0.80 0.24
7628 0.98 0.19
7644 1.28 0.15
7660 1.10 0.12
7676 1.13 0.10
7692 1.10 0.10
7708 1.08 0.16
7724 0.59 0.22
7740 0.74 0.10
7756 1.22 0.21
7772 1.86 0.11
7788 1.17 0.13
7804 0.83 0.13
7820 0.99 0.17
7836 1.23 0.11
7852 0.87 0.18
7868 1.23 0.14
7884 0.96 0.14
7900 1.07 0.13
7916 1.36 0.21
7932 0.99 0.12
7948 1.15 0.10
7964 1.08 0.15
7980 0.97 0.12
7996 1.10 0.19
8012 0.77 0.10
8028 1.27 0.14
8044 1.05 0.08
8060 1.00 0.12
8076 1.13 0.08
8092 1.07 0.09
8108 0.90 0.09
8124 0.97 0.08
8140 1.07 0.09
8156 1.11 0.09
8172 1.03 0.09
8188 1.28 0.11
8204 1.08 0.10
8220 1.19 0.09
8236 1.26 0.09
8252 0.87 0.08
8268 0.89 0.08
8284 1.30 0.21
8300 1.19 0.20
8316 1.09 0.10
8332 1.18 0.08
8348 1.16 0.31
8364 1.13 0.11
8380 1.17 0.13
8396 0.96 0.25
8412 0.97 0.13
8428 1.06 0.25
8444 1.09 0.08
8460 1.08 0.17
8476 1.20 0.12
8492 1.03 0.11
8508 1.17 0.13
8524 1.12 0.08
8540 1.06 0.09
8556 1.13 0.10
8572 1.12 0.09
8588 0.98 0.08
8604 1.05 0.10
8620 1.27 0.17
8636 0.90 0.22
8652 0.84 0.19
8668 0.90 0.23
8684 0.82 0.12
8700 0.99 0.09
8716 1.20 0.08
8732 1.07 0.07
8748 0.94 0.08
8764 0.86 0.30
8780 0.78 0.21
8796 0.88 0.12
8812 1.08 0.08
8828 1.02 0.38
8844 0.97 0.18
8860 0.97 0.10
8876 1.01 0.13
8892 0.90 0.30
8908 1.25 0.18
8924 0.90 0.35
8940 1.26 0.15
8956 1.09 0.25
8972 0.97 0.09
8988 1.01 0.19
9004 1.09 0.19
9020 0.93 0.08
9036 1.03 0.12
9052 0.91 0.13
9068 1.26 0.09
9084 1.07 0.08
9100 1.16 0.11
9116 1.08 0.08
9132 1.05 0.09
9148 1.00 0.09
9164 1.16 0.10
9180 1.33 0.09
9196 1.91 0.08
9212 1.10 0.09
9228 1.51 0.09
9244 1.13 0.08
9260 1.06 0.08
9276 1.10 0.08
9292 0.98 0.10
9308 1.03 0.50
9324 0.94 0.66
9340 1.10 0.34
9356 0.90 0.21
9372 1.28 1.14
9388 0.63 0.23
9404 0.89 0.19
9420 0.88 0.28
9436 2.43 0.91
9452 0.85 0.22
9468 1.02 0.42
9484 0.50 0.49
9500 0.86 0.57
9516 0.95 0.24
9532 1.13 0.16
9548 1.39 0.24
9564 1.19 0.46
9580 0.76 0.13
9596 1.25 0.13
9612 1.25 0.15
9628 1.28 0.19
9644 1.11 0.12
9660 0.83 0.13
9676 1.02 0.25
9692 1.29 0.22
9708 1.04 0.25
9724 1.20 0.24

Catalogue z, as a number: 0.401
